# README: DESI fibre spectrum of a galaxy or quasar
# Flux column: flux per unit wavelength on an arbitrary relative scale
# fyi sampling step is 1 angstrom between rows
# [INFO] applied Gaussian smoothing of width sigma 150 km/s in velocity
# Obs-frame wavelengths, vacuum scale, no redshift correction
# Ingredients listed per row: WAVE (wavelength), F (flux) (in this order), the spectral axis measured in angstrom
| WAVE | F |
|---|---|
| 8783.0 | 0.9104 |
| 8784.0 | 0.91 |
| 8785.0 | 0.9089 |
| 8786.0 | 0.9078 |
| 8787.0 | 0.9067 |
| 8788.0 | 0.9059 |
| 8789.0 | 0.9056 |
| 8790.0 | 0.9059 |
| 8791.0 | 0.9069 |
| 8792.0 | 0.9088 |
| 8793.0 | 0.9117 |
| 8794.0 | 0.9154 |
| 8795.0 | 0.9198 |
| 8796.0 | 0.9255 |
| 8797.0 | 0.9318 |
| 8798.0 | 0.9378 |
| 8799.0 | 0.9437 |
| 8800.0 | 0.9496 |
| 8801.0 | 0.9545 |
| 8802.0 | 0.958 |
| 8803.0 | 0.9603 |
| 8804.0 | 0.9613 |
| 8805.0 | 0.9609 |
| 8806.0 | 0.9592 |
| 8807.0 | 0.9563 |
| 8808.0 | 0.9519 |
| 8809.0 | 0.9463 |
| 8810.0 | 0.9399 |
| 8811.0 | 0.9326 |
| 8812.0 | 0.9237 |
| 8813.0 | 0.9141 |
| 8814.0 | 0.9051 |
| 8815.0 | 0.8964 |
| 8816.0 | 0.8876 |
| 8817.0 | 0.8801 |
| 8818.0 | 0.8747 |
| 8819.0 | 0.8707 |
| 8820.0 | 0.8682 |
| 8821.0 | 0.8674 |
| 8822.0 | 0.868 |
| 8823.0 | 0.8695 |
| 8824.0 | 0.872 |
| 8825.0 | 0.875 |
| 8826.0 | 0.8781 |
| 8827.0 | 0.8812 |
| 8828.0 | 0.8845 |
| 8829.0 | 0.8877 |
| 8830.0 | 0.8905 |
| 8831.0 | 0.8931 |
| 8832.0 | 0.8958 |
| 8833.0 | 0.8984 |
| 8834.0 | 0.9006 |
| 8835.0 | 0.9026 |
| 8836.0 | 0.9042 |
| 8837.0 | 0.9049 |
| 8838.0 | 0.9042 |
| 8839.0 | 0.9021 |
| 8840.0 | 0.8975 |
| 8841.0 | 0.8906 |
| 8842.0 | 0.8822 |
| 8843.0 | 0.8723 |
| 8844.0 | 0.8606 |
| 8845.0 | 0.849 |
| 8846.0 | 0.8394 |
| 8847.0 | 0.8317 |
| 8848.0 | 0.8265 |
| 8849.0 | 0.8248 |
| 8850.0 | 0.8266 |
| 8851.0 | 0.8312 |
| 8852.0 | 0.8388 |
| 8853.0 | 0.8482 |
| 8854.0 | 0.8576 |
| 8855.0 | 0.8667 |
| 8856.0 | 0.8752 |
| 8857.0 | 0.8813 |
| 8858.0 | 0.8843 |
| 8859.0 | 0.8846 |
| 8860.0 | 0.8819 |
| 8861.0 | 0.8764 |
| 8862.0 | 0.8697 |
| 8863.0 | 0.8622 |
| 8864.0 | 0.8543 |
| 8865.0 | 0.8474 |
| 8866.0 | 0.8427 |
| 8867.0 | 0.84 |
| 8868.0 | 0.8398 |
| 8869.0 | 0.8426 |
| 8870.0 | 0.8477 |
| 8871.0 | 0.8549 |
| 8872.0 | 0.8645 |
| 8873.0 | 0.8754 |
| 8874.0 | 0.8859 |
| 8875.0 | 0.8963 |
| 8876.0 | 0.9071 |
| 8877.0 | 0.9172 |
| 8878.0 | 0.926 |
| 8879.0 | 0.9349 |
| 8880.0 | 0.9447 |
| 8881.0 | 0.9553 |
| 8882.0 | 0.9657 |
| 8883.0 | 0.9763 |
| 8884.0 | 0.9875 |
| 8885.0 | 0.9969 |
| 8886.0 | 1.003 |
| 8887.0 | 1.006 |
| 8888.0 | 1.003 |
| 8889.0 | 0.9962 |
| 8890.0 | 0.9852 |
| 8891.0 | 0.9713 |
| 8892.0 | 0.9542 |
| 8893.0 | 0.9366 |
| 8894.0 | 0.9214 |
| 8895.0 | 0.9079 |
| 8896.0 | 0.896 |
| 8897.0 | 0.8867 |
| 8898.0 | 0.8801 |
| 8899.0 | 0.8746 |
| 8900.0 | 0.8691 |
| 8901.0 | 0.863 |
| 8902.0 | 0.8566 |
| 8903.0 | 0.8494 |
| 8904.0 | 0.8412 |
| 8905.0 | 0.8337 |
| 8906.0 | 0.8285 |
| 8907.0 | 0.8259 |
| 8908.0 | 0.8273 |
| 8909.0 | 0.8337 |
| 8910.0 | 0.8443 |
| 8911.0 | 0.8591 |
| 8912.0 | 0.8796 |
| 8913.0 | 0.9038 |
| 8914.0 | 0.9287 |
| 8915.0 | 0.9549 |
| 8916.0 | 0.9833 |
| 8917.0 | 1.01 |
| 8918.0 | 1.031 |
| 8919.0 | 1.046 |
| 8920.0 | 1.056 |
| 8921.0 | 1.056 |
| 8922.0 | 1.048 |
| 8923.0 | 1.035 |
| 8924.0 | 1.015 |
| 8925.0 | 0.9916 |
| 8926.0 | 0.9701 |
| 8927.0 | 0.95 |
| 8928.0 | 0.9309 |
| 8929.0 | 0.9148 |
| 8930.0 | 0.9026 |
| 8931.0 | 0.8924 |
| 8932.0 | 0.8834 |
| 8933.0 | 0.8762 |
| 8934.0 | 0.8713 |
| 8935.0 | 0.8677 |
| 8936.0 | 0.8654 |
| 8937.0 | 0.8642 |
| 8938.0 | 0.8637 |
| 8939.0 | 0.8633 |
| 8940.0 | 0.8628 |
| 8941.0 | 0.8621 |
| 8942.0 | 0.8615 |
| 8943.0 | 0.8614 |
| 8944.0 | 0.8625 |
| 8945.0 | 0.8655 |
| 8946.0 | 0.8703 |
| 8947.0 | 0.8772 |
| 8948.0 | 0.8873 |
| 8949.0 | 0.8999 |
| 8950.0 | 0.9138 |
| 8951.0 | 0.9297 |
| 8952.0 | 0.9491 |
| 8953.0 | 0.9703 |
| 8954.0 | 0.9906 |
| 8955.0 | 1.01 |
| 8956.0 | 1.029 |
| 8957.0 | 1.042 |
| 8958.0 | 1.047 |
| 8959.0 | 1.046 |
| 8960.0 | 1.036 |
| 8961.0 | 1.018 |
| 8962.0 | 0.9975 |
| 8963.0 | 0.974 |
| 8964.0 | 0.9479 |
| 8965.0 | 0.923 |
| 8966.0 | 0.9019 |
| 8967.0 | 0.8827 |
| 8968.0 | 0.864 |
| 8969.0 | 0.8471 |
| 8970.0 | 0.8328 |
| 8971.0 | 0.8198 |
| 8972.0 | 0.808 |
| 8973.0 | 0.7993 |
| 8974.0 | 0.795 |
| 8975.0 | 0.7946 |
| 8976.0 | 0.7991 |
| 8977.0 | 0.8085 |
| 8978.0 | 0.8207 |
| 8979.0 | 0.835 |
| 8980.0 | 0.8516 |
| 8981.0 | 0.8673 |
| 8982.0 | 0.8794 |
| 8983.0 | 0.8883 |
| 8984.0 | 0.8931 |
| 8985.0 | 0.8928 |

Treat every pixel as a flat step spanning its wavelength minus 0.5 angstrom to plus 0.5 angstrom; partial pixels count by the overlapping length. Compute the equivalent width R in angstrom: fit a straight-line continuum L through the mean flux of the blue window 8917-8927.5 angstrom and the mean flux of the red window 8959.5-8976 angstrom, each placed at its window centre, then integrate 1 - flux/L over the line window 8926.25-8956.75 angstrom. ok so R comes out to 1.9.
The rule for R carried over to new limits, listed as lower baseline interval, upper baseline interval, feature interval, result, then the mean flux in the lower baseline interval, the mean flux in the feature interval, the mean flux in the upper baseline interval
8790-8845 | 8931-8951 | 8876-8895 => -1.56 angstrom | 0.908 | 0.963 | 0.875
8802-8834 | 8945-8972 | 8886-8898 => -0.36 angstrom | 0.906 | 0.951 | 0.939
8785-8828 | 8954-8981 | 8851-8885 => 0.90 angstrom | 0.914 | 0.887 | 0.906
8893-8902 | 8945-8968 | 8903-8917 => 0.41 angstrom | 0.888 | 0.877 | 0.957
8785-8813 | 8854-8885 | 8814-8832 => 0.74 angstrom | 0.932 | 0.88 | 0.891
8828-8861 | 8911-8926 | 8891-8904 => 0.87 angstrom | 0.873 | 0.892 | 0.99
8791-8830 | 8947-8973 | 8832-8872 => 2.38 angstrom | 0.914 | 0.866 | 0.939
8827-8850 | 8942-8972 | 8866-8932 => -1.36 angstrom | 0.878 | 0.924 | 0.931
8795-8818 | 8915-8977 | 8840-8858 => 1.47 angstrom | 0.934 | 0.855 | 0.925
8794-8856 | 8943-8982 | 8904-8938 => -0.85 angstrom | 0.896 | 0.924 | 0.905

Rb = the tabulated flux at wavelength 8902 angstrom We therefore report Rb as 0.8566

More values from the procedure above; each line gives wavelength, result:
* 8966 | 0.9019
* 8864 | 0.8543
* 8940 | 0.8628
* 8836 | 0.9042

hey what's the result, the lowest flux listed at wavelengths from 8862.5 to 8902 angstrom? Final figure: 0.8398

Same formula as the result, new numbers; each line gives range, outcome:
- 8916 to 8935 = 0.8677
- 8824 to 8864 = 0.8248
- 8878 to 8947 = 0.8259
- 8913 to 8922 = 0.9038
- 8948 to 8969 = 0.8471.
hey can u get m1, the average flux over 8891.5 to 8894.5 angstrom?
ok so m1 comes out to 0.937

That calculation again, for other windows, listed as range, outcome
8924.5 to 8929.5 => 0.951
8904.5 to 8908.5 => 0.829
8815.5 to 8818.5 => 0.881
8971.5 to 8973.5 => 0.804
